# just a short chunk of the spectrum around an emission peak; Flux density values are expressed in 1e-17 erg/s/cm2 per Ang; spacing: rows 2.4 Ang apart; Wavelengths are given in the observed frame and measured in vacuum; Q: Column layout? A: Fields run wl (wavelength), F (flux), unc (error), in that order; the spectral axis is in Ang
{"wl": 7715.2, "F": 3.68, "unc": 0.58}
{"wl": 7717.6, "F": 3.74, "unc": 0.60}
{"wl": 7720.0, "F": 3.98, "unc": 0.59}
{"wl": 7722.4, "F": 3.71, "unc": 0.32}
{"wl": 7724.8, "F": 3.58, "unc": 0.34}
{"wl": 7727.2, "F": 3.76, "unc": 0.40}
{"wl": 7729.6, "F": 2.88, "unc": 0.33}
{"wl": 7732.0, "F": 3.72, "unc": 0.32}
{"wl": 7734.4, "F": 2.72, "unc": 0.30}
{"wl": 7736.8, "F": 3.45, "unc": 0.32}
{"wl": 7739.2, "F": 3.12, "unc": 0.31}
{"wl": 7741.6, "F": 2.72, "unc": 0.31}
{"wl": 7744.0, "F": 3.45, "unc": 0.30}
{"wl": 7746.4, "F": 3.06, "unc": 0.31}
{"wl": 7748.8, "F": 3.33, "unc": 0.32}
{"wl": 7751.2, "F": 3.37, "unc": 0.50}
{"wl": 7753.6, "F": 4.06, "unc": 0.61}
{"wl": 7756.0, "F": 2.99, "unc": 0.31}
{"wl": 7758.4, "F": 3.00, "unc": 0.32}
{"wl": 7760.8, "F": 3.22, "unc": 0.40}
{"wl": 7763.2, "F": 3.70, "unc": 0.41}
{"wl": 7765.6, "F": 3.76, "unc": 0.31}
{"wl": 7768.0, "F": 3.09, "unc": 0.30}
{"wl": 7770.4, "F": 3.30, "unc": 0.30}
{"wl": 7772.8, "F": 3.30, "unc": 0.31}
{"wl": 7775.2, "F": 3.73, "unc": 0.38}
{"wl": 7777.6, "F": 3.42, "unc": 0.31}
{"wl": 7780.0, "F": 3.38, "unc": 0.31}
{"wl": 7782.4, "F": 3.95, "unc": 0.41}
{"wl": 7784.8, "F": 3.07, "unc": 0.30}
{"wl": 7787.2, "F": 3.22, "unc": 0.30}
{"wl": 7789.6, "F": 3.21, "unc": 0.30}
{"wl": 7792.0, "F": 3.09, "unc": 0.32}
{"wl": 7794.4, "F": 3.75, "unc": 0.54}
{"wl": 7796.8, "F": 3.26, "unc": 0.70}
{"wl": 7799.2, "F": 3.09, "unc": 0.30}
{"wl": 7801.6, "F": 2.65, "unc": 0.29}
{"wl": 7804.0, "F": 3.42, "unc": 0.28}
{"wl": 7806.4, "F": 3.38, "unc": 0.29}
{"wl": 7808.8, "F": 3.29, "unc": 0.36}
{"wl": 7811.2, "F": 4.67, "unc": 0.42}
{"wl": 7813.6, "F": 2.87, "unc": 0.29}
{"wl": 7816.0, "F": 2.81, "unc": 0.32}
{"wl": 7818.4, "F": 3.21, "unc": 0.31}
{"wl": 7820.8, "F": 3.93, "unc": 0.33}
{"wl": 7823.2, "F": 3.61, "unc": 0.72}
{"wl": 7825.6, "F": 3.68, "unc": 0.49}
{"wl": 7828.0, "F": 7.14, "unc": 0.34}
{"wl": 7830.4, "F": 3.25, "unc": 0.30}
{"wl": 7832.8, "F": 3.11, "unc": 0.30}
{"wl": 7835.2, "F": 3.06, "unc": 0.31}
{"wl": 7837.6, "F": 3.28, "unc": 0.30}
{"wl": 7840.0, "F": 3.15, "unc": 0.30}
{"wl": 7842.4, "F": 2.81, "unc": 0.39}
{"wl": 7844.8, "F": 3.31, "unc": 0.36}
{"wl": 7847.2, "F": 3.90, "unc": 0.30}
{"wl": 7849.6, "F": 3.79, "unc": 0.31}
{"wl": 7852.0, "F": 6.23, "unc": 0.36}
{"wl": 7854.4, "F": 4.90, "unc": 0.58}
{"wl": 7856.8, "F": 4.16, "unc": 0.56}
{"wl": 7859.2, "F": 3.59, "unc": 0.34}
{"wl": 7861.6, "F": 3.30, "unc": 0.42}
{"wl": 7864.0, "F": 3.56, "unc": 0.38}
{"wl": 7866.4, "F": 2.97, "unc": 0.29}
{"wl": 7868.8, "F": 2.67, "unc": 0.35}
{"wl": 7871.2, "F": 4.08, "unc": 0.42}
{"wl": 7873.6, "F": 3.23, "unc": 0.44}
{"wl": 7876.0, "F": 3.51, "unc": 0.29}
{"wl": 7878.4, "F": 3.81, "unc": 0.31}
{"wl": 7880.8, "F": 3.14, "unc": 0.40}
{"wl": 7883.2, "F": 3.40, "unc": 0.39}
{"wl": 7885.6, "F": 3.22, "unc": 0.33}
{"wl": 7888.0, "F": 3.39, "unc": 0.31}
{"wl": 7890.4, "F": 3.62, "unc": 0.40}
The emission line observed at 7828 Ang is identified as H-alpha 6563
